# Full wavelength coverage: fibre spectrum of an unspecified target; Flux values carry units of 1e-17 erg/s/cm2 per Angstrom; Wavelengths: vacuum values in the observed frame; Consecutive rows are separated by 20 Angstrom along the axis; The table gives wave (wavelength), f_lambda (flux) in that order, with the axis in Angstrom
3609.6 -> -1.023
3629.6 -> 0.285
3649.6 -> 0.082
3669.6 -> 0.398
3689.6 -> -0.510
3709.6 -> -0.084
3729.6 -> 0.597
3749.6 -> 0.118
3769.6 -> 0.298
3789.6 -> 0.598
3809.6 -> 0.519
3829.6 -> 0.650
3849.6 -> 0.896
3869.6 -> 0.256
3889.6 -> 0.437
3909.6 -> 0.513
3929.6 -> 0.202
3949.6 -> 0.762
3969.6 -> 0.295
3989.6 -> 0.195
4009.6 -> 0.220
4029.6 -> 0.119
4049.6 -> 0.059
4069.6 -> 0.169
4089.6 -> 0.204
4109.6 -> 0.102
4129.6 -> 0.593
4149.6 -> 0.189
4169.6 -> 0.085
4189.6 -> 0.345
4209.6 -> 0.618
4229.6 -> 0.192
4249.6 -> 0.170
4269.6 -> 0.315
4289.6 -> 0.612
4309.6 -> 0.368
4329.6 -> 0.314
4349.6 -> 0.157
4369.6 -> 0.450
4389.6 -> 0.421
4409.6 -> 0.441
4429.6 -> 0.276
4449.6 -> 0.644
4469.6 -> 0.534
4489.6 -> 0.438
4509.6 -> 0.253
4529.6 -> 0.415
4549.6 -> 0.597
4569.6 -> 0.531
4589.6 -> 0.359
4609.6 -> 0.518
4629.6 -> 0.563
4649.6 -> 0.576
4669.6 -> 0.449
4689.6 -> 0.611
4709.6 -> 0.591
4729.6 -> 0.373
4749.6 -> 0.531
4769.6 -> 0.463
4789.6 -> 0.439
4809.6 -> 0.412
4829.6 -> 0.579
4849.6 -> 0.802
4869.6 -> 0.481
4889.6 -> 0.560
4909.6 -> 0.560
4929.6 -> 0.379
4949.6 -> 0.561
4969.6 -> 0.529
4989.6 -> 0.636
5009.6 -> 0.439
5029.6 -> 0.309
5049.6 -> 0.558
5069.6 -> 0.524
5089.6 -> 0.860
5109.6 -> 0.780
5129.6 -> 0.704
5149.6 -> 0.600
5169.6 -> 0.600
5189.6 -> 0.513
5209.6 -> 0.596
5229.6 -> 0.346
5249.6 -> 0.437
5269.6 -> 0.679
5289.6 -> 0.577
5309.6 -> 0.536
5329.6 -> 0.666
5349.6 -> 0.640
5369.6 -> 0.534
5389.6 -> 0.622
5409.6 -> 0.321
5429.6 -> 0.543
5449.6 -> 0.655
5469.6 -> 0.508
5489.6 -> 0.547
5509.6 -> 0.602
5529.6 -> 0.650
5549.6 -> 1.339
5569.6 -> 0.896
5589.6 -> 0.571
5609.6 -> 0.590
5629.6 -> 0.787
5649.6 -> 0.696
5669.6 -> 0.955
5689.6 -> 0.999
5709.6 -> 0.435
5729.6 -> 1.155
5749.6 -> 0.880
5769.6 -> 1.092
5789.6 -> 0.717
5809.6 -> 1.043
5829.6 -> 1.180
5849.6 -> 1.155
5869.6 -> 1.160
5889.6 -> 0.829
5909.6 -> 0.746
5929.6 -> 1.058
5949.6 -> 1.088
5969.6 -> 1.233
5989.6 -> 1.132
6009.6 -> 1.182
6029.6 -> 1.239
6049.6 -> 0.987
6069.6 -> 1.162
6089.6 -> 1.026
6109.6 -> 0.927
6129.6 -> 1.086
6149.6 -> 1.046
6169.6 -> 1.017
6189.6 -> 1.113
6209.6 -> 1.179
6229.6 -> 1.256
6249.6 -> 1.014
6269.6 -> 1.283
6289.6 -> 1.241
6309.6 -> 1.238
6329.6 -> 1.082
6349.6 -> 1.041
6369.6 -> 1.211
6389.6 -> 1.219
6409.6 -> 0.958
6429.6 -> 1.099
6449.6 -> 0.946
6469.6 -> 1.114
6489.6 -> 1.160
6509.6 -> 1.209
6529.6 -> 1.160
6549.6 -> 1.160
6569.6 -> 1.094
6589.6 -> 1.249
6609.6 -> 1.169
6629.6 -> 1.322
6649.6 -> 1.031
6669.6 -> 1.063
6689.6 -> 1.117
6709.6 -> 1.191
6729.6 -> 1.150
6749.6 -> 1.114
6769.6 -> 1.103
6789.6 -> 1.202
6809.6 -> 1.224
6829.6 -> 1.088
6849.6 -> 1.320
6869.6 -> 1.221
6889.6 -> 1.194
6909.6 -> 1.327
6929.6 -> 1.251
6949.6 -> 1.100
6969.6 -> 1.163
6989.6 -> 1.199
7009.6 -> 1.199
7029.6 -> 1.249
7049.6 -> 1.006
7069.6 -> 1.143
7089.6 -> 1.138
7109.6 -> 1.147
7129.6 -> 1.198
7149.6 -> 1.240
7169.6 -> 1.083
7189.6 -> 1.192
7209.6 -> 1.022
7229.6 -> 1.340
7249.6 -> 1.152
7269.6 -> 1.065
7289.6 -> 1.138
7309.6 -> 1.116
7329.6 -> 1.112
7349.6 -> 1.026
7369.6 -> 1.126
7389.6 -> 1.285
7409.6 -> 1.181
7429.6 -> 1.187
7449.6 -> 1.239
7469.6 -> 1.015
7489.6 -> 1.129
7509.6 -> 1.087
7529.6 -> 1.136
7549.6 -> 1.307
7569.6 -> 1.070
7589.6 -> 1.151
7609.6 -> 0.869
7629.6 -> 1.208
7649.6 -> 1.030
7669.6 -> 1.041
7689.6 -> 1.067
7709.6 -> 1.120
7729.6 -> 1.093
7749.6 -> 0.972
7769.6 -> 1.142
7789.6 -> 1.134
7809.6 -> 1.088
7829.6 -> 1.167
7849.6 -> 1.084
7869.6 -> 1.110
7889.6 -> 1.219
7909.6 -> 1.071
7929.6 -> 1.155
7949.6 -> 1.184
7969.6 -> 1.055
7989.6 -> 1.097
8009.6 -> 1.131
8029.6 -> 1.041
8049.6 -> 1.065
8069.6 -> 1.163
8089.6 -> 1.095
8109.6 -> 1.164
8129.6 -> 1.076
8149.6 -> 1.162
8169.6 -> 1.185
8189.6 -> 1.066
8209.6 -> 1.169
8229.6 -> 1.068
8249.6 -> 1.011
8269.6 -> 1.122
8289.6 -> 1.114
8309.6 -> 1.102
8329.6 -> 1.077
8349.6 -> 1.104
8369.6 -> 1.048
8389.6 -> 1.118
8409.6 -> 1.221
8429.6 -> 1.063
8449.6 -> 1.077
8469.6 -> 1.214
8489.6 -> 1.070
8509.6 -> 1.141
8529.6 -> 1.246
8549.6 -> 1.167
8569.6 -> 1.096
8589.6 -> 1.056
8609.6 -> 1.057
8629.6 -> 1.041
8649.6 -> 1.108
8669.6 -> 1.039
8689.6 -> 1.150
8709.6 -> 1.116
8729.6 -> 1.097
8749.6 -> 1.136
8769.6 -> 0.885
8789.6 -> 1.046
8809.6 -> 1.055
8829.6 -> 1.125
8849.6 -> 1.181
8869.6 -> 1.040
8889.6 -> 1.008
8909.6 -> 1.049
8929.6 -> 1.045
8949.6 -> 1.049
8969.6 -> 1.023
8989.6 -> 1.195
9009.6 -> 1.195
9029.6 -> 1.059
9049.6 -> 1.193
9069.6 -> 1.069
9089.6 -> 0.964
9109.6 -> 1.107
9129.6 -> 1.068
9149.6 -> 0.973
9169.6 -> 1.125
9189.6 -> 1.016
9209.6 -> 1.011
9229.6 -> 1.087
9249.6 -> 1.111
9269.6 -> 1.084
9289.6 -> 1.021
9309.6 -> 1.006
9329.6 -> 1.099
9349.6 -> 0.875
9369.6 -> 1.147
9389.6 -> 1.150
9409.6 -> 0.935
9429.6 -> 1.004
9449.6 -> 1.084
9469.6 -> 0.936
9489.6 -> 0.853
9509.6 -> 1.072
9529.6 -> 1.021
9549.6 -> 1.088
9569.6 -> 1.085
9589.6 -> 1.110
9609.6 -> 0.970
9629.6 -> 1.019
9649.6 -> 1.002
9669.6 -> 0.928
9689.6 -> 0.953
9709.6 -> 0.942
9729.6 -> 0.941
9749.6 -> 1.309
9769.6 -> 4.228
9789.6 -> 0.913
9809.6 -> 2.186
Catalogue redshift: 0.49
